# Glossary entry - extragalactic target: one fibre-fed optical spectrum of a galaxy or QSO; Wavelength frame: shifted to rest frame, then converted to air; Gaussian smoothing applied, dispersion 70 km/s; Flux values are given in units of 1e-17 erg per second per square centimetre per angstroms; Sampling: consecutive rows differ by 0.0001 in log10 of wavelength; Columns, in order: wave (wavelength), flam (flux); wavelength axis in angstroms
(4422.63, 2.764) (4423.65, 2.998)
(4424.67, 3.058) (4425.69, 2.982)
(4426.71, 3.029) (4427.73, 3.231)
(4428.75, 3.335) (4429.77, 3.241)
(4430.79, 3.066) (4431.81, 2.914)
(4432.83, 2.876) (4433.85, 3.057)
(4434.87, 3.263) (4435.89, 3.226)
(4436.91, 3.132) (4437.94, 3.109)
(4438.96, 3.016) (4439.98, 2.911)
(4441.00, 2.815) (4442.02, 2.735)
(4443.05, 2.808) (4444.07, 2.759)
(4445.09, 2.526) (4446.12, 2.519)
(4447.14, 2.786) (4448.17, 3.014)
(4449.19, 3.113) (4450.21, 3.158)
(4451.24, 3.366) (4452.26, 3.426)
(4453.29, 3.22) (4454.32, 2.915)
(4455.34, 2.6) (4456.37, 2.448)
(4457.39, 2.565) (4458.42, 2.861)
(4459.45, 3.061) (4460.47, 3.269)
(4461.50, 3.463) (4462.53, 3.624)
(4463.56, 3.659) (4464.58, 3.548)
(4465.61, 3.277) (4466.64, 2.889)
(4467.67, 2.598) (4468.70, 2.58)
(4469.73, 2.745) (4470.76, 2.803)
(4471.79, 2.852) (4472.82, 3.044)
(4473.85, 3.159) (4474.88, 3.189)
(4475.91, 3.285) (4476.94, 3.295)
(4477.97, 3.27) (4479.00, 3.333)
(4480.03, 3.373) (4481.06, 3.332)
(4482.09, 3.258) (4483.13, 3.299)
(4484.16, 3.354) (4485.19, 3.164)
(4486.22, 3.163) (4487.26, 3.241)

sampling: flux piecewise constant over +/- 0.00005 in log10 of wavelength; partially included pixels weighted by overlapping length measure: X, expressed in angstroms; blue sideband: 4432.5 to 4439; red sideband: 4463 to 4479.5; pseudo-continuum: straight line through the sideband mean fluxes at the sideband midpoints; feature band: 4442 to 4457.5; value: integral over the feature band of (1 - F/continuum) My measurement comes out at 1.1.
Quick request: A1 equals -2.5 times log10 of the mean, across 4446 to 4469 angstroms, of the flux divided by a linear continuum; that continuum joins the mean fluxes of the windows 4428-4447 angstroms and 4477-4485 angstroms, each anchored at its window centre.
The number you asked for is 0.024 mag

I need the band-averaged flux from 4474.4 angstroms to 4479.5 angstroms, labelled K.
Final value 3.28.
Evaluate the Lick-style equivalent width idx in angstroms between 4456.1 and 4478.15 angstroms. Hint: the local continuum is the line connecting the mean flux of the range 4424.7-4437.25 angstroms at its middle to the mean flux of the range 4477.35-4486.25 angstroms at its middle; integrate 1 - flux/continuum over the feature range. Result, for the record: 1.1 angstroms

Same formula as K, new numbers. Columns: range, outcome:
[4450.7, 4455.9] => 3.1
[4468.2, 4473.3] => 2.8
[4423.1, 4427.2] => 3.01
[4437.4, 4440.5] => 3.01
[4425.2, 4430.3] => 3.16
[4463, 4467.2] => 3.34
